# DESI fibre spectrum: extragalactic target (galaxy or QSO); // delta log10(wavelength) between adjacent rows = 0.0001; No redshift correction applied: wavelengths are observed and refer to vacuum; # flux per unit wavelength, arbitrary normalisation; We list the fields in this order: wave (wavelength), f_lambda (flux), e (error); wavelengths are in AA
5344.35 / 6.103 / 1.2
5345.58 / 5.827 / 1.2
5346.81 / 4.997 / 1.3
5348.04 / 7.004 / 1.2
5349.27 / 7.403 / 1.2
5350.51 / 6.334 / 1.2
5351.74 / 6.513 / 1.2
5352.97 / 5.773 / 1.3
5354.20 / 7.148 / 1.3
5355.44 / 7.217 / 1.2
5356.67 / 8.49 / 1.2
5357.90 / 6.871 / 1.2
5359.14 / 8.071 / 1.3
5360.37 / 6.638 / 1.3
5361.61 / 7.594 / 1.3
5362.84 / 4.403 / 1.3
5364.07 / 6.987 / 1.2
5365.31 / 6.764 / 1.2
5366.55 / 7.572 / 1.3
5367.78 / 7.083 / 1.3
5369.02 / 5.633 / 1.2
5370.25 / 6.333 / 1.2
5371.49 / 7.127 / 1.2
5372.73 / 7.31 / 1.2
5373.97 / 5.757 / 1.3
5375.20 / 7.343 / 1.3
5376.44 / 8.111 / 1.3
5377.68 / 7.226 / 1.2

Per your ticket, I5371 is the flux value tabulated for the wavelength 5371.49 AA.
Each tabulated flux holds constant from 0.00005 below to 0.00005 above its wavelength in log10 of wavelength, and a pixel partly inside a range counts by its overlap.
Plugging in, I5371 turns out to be 7.127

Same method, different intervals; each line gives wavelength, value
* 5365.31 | 6.764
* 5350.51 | 6.334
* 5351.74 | 6.513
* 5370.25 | 6.333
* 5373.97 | 5.757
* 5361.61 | 7.594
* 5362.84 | 4.403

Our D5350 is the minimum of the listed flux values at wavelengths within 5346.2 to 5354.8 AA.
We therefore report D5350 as 4.997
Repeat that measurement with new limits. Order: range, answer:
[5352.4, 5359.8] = 5.773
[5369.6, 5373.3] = 6.333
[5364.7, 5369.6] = 5.633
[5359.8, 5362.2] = 6.638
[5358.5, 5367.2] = 4.403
